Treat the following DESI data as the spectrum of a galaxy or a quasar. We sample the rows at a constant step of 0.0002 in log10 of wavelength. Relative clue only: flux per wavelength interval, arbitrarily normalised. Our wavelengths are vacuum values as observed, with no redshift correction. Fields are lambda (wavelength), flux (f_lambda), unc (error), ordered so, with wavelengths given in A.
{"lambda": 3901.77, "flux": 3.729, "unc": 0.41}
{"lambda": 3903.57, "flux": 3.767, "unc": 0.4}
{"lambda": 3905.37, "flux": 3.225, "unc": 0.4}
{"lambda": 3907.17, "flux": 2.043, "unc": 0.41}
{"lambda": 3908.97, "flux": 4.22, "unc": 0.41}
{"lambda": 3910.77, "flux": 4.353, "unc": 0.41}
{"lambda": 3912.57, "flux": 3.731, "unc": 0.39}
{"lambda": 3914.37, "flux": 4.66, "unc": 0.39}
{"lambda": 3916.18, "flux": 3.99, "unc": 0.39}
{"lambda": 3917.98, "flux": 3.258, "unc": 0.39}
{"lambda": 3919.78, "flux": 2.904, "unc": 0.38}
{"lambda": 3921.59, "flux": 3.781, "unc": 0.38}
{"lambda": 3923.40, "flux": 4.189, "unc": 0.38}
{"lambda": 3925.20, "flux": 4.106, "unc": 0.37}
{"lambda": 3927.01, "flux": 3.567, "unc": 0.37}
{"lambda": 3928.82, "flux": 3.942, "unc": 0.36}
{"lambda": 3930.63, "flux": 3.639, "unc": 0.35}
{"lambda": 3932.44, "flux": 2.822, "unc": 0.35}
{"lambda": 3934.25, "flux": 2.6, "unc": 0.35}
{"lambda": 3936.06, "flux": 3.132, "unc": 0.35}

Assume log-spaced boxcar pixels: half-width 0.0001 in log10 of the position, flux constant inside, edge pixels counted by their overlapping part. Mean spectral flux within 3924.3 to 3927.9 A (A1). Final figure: 3.84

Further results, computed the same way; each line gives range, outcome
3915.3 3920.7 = 3.38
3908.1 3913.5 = 4.11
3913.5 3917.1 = 4.31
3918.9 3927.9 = 3.71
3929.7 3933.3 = 3.24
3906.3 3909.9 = 3.15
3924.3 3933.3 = 3.62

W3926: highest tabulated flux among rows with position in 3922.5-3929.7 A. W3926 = 4.189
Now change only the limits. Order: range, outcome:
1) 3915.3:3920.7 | 3.99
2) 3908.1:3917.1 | 4.66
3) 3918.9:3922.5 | 3.781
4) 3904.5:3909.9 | 4.22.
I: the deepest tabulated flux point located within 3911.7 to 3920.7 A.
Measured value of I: 2.904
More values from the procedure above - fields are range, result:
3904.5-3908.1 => 2.043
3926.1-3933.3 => 2.822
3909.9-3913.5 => 3.731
